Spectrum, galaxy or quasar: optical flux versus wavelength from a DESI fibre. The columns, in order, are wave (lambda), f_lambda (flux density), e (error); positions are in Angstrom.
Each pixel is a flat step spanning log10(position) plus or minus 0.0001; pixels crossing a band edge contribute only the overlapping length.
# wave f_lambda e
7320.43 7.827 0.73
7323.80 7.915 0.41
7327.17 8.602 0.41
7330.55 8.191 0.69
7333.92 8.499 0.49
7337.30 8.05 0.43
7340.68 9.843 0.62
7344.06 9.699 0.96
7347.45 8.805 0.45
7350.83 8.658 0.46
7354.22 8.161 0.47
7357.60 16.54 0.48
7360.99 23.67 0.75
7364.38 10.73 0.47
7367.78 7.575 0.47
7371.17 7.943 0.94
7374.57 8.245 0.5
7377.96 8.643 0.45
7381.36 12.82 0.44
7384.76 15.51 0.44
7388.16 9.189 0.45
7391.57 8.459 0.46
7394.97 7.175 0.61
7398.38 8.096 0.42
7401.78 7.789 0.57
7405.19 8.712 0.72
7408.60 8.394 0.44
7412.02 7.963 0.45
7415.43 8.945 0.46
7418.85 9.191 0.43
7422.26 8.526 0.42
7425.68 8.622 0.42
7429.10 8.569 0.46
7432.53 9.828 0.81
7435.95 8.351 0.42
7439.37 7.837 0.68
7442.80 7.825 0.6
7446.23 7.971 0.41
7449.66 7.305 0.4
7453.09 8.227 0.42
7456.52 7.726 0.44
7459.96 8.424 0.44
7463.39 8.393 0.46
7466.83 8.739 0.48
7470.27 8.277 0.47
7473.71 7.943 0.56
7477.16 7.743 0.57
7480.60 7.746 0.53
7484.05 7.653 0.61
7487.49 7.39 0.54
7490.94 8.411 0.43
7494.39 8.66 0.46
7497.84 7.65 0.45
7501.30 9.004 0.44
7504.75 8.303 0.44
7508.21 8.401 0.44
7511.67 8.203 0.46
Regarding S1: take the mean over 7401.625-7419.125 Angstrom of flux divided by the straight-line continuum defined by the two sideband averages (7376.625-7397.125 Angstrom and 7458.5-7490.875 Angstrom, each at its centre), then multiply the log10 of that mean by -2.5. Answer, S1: 0.14 mag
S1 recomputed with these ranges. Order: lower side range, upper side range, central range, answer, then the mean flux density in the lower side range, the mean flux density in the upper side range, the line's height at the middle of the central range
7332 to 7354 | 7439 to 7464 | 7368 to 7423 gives -0.08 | 8.87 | 7.95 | 8.42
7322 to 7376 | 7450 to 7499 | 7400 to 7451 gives 0.06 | 10.1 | 8.05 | 8.84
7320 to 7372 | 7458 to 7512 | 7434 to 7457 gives 0.11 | 10.1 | 8.18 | 8.74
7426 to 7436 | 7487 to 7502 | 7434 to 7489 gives 0.08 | 8.97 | 8.24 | 8.61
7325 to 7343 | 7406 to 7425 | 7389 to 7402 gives 0.08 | 8.66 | 8.61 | 8.62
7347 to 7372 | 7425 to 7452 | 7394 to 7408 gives 0.23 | 11.8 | 8.27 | 9.93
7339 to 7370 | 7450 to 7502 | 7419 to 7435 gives 0.07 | 11.5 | 8.09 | 9.45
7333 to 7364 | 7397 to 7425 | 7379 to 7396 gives -0.12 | 11.4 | 8.46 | 9.56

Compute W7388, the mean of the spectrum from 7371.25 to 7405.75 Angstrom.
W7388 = 9.42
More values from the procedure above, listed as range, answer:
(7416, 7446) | 8.58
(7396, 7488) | 8.23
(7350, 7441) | 9.79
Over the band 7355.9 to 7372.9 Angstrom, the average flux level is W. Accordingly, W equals 13.3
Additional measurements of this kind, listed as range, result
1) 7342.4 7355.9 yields 8.82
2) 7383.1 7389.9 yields 12.3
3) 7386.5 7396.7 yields 8.27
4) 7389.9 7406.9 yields 8.05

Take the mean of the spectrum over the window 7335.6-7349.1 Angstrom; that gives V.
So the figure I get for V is 9.09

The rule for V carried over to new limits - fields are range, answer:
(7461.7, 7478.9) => 8.22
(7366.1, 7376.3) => 7.93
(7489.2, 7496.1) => 8.53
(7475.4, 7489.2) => 7.63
